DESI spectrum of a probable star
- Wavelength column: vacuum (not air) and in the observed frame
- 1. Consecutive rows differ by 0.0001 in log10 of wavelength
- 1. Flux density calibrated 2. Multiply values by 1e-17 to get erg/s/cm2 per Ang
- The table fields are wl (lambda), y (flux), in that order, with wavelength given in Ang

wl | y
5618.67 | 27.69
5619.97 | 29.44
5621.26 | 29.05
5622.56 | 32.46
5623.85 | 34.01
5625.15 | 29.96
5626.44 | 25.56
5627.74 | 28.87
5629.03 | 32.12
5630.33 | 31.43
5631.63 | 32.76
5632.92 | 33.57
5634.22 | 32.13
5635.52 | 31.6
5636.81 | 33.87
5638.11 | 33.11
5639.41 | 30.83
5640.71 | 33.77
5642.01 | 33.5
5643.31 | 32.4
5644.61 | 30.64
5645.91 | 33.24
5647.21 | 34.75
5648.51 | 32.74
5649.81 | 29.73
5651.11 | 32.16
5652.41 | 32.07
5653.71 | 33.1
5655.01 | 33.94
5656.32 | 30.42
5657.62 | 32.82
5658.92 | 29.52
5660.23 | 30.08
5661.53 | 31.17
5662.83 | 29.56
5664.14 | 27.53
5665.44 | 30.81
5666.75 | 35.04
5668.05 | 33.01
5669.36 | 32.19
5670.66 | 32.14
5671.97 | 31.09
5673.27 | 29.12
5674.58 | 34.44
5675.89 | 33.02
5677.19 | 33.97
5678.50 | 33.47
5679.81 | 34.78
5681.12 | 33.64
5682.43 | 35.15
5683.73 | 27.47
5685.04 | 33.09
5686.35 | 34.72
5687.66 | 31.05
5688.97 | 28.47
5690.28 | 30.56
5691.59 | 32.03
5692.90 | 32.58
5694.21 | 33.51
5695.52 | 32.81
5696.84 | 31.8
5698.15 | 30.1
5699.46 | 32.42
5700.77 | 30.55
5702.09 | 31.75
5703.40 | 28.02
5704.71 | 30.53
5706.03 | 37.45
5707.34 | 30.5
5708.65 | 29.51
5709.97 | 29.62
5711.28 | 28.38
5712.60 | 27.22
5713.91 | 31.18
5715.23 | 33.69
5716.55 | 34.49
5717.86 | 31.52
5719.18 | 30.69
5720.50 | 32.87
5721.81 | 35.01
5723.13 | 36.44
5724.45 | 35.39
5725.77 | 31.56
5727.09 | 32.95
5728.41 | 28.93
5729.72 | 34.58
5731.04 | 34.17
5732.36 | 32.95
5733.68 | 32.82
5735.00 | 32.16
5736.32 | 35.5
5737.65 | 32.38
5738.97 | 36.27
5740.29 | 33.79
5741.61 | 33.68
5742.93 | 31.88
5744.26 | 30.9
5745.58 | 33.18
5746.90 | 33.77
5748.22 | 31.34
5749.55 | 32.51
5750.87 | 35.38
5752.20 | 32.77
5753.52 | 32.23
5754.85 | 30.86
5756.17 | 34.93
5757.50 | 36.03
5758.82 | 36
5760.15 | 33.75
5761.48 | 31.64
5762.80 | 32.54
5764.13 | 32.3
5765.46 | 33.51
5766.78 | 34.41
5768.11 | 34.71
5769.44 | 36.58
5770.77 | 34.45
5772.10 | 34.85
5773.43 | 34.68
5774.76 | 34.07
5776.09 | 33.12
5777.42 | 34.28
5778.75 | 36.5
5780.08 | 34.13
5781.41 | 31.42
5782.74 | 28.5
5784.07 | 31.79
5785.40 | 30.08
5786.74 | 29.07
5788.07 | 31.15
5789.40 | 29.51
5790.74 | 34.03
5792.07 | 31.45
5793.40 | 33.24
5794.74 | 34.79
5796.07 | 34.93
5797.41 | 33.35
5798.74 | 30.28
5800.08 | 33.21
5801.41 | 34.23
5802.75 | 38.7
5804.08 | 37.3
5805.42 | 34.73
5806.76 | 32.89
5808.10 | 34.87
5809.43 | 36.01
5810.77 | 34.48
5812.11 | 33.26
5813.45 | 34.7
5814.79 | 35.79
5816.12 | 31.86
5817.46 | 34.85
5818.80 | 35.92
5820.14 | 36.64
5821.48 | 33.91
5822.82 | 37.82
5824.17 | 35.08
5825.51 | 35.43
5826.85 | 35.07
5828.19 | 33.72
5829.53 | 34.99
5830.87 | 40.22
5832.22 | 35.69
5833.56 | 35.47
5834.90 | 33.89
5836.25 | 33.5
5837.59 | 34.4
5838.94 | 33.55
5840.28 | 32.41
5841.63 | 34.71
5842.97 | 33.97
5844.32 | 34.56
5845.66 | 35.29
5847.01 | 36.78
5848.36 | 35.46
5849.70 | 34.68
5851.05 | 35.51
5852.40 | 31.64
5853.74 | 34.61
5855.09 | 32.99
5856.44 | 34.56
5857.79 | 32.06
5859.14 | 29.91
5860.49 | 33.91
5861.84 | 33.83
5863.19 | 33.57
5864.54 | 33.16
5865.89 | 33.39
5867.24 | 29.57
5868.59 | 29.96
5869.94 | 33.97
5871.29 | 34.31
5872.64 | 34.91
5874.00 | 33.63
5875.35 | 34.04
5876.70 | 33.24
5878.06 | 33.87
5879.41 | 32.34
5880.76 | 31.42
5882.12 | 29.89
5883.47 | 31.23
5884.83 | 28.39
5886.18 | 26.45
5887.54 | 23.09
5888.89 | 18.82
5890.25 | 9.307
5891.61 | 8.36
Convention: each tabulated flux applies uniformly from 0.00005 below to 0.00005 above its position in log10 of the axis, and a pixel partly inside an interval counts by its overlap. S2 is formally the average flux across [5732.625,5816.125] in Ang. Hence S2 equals 33.5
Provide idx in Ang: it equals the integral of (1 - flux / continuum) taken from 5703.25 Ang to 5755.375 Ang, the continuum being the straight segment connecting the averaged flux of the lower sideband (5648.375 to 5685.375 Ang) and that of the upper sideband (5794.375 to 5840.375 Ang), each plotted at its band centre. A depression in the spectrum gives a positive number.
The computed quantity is 0.99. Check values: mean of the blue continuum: 32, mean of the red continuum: 34.8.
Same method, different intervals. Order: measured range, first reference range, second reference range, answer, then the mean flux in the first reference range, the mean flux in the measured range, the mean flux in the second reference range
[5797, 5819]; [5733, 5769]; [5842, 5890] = -1.2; 33.4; 34.5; 32.1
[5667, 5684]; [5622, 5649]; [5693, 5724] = -0.4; 32.1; 32.8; 31.8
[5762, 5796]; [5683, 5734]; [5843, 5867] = -0.2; 31.9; 33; 33.8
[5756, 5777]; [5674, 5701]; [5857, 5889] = -1.5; 32.4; 34.2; 31.4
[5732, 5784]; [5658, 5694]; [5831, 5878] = -1.2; 31.9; 33.5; 33.8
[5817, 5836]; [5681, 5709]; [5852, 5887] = -2.0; 31.7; 35.6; 32.3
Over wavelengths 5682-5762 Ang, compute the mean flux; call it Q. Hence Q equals 32.4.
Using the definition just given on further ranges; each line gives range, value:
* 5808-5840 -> 35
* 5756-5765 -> 33.8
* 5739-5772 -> 33.5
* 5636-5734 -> 32.1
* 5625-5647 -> 31.8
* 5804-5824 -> 34.9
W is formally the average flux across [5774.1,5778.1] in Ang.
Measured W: 33.8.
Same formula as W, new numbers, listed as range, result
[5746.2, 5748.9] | 32.6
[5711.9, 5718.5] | 31.6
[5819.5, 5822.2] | 35.3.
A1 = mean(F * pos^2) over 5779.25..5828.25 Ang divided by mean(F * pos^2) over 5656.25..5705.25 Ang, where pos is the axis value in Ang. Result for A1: 1.11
